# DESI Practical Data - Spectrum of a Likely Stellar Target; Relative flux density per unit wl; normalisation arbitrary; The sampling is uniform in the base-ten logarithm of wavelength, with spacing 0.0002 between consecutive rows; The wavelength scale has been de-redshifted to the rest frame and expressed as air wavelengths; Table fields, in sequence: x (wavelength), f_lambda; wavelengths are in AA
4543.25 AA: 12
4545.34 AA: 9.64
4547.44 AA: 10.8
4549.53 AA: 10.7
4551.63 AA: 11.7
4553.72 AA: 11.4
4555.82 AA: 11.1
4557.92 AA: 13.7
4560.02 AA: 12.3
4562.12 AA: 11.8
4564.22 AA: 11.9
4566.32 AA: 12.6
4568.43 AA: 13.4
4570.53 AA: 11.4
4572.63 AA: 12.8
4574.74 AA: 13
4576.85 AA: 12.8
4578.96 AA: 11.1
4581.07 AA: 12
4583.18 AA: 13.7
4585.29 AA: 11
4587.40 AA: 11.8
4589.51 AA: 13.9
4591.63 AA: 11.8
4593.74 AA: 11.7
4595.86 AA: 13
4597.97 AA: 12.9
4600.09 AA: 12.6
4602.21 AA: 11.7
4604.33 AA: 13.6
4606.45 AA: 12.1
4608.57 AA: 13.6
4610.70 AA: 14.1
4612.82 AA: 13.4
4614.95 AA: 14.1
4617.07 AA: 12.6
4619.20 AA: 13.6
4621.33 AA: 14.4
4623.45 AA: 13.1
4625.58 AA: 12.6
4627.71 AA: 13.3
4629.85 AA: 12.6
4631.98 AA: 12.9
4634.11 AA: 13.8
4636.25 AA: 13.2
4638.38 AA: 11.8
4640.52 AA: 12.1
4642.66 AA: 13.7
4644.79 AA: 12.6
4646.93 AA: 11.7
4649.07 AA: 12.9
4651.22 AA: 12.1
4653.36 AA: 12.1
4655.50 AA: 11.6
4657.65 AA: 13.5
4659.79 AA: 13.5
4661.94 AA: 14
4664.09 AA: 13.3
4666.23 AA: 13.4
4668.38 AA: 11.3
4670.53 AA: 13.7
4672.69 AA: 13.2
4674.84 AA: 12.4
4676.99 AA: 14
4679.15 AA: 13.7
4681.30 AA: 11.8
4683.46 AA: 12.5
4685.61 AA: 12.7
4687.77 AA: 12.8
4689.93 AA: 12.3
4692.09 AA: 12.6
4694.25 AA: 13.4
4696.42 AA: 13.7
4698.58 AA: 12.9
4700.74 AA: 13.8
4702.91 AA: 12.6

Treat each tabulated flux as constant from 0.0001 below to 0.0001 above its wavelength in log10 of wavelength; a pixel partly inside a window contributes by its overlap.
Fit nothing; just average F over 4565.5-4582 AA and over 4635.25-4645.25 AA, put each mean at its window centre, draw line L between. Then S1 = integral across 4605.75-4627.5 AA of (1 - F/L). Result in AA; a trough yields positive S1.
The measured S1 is -1.4 AA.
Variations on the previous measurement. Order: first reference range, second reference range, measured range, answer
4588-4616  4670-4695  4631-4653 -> 0.44 AA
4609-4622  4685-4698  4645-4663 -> 0.83 AA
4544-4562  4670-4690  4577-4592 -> -0.54 AA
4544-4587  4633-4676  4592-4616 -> -1.23 AA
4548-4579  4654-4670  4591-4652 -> -1.38 AA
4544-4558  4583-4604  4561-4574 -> -0.79 AA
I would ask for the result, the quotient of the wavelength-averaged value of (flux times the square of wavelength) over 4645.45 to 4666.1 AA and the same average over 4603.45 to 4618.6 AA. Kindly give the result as 0.97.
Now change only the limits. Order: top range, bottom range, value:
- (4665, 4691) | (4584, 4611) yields 1.06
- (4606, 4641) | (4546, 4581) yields 1.13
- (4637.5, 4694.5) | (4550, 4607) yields 1.08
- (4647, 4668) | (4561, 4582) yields 1.08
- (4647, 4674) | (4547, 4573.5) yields 1.12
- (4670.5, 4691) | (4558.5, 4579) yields 1.09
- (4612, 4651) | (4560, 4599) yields 1.07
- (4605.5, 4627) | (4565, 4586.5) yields 1.10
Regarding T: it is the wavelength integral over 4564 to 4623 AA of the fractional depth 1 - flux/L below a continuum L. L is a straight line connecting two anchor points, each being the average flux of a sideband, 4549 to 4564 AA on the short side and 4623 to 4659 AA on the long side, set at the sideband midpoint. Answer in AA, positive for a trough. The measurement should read -2.6 AA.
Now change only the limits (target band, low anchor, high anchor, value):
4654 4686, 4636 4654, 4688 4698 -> -0.6 AA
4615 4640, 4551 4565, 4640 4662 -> -1.2 AA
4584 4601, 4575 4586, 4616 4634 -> 0.2 AA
